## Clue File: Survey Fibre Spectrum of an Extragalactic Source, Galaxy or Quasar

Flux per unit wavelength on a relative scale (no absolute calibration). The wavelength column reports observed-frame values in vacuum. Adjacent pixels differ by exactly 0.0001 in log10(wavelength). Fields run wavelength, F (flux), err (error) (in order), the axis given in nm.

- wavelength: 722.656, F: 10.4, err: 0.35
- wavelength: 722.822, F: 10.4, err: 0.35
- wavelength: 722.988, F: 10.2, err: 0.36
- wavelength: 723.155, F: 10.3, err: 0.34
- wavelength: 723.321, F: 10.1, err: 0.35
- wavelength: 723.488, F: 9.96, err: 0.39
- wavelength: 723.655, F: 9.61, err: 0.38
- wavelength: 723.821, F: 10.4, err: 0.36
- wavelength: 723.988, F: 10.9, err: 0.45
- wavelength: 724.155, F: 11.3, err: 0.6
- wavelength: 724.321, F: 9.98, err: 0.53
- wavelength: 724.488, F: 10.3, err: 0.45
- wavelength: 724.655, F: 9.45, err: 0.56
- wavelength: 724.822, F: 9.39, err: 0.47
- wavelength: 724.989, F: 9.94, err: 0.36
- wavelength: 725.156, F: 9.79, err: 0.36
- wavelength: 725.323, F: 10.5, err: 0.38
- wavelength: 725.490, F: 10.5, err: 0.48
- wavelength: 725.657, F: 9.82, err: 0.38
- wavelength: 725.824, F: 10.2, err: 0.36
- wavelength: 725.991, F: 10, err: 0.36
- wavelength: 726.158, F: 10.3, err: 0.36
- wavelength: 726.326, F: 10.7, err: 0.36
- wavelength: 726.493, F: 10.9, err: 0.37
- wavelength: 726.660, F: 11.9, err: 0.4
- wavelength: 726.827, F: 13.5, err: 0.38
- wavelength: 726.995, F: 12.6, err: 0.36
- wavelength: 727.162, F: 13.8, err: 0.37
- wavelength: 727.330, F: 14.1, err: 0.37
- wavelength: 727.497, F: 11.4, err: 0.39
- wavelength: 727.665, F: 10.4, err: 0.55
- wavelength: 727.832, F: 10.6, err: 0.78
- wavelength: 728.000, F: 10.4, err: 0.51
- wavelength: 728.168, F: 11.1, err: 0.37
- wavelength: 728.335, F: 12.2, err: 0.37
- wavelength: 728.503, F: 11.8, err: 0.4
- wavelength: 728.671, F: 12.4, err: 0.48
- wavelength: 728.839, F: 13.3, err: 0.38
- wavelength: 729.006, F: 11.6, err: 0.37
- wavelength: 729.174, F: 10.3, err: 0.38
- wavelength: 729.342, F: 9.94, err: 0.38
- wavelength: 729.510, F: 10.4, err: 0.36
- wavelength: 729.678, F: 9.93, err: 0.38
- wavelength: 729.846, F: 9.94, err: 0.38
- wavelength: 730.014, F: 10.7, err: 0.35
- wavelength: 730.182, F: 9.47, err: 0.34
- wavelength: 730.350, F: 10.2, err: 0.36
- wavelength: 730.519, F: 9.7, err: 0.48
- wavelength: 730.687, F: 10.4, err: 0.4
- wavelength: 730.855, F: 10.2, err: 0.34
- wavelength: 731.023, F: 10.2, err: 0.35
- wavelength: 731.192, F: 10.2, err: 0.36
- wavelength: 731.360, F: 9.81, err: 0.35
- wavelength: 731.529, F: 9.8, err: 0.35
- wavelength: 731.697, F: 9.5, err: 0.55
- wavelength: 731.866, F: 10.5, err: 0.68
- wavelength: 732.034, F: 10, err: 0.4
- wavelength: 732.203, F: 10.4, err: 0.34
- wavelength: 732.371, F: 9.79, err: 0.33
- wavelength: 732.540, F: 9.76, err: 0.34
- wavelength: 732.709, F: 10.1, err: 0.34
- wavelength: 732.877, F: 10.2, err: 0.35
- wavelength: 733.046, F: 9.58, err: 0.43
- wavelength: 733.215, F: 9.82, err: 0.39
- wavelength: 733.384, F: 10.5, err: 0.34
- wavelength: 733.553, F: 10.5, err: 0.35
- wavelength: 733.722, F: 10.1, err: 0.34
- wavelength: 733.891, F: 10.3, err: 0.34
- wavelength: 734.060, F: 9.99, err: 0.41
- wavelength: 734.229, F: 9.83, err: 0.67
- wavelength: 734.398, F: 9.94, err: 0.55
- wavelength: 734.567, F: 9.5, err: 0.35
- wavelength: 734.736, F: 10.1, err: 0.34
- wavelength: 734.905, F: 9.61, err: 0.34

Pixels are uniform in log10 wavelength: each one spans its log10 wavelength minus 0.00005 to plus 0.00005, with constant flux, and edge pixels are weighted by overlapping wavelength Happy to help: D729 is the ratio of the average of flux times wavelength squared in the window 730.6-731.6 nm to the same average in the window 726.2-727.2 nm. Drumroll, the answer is 0.85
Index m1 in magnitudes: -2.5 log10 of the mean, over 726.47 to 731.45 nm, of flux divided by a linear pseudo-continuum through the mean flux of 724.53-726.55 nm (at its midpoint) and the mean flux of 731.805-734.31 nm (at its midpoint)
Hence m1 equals -0.10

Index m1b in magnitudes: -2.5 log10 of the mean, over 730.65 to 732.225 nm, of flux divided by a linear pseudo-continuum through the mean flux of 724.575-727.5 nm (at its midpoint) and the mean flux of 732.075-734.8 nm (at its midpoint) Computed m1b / 0.02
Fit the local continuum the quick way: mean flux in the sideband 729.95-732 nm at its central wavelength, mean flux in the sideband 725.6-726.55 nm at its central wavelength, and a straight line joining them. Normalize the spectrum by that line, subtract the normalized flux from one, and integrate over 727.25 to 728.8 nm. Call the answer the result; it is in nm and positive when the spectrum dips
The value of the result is -0.22 nm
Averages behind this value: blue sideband 10.3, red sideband 10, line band 11.6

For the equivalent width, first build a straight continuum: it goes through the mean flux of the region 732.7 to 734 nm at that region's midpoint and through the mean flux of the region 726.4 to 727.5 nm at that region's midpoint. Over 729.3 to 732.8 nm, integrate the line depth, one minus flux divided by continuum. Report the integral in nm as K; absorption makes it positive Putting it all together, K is 0.314 nm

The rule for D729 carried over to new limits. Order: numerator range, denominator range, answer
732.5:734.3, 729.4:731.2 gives 1.00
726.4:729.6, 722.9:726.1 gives 1.17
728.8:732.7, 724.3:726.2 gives 1.04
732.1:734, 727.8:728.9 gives 0.87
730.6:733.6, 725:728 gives 0.91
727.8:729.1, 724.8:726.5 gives 1.16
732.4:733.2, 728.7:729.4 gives 0.87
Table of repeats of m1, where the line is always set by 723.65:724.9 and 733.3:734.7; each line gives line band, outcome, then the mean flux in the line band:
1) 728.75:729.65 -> -0.092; 11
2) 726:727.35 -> -0.180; 12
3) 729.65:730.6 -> 0.015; 9.99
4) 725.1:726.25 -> 0.002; 10.2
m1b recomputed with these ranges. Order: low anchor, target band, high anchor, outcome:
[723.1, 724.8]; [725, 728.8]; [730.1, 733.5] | -0.120 mag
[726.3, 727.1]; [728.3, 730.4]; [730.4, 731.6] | -0.008 mag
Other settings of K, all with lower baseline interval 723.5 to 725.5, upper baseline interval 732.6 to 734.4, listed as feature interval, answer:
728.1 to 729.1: -0.19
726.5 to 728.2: -0.31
